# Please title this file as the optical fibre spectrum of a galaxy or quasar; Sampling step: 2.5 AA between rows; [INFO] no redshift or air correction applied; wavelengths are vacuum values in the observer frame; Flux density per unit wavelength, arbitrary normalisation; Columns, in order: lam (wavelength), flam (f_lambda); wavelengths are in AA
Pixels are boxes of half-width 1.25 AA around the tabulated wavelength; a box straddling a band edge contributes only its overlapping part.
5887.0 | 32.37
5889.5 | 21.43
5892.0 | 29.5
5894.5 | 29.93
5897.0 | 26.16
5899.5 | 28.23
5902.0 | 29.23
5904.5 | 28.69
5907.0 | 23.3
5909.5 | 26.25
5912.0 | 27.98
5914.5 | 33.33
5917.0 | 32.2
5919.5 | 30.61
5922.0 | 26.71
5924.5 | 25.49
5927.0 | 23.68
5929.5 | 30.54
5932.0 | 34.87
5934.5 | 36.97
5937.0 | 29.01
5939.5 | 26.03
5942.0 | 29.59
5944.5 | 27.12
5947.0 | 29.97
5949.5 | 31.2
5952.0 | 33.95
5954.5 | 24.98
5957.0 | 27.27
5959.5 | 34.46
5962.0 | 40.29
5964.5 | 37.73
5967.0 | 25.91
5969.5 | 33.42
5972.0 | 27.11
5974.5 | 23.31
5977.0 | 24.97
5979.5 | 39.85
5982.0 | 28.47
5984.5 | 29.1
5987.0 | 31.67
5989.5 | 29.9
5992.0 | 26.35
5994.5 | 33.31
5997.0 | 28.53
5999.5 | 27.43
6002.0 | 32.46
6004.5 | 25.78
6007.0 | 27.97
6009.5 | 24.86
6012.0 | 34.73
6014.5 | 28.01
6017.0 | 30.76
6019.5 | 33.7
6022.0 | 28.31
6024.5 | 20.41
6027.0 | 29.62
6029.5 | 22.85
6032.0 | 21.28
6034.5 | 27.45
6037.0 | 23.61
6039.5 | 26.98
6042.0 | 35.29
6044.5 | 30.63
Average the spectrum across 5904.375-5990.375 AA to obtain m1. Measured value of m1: 29.9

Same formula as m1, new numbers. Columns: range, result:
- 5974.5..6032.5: 28.7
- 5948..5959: 29.7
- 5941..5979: 30.3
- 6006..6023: 29.8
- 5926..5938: 31.2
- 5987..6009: 29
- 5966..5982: 29.1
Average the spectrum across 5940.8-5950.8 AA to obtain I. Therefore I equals 29.5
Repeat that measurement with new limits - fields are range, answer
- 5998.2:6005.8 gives 28.6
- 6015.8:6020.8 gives 32.2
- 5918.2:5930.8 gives 27.5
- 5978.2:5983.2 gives 34.1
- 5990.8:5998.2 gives 29.4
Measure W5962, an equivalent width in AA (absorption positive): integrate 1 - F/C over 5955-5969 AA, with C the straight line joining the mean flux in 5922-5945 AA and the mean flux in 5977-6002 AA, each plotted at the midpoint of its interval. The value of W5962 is -1.4 AA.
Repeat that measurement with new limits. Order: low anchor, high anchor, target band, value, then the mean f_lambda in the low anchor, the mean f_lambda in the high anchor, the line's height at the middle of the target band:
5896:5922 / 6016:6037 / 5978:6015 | -3.87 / 28.5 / 26.6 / 27.1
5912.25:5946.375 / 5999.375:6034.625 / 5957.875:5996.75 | -3.19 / 29.7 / 27.7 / 28.6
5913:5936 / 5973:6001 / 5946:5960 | -0.06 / 30.4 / 29.4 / 30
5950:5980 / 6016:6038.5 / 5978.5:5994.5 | -0.86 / 30.9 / 26.4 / 29.3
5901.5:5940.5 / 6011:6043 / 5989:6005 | -0.60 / 29.1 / 27.8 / 28.2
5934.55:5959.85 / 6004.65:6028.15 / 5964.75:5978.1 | 0.65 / 29.5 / 28.6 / 29.2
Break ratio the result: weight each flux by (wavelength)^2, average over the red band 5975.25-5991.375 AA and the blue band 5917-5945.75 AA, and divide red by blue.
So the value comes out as 1.05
